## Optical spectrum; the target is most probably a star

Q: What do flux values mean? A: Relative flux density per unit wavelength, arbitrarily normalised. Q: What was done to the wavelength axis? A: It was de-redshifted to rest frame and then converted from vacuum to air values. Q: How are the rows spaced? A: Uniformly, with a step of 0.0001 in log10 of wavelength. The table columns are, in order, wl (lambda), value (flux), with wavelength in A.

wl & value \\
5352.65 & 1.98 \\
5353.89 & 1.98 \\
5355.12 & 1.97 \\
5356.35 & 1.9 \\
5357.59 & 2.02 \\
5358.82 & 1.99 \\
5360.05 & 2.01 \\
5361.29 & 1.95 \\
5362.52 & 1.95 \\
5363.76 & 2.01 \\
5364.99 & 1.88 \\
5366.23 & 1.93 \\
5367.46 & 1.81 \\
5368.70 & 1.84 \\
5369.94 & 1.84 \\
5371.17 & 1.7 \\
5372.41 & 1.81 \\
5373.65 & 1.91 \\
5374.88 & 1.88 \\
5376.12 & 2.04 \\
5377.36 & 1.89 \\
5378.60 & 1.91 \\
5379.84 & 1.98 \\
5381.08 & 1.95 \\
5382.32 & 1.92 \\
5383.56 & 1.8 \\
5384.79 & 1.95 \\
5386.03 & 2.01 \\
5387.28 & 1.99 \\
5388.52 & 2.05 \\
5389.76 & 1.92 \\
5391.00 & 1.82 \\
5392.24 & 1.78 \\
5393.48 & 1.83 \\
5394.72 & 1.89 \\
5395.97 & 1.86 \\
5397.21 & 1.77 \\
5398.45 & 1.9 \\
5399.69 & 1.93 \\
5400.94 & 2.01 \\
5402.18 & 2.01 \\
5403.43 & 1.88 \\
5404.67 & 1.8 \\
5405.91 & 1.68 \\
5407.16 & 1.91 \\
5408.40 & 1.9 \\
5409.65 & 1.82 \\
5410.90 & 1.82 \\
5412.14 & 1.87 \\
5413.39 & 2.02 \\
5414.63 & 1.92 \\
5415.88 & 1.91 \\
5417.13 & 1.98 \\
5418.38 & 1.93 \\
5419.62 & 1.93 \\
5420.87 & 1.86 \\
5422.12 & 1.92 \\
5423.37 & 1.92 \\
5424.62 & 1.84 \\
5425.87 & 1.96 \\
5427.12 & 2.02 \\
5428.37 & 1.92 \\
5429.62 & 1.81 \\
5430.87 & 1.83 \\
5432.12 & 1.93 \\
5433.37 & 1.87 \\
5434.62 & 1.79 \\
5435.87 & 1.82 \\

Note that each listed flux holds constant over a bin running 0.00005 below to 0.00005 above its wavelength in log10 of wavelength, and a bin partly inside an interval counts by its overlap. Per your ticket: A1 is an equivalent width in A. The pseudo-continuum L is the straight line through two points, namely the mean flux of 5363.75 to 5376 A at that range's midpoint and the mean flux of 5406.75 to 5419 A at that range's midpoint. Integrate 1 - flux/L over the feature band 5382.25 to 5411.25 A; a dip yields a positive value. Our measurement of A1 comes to 0.1 A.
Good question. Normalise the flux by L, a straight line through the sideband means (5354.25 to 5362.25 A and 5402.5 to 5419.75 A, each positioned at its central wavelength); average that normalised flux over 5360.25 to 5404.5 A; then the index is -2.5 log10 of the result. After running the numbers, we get 0.02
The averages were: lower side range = 1.97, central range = 1.9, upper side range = 1.88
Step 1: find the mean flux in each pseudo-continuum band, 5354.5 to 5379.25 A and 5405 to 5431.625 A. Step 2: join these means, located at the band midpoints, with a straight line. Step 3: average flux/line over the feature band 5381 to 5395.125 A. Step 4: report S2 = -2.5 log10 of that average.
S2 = 0.00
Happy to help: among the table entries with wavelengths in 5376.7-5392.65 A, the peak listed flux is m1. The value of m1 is 2.05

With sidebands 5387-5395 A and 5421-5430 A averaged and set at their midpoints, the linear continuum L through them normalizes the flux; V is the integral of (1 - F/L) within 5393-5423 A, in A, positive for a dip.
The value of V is 0.2 A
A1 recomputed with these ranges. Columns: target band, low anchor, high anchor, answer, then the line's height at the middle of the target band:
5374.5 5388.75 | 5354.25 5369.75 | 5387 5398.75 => -0.35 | 1.9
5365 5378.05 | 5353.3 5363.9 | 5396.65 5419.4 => 0.58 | 1.95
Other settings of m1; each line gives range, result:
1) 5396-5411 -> 2.01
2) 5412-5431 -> 2.02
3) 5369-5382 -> 2.04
